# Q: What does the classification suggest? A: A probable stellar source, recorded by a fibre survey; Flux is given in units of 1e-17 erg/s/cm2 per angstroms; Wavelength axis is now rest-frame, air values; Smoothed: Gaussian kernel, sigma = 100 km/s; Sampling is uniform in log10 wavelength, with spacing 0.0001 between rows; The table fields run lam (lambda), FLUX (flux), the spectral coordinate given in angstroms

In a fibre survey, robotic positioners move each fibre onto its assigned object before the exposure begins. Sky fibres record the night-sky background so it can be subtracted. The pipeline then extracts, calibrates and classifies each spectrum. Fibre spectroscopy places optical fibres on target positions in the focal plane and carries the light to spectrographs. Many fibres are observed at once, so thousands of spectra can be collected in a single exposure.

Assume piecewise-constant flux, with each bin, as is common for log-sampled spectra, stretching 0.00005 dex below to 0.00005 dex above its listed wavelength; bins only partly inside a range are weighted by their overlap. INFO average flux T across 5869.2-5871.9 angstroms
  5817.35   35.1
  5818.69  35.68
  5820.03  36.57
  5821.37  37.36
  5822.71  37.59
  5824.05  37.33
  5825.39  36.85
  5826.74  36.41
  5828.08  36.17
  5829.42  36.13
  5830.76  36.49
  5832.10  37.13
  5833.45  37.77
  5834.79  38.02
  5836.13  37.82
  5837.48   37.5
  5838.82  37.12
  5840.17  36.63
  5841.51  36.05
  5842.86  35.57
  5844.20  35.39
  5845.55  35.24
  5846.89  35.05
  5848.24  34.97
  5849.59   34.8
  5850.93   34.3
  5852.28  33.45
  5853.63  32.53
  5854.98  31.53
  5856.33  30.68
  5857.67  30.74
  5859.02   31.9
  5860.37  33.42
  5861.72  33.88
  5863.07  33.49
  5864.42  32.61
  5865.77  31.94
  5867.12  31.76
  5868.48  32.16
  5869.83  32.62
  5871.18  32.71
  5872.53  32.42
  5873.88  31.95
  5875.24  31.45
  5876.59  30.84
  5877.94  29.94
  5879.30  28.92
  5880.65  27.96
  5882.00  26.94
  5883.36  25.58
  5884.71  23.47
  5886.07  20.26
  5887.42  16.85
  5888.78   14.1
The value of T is 32.7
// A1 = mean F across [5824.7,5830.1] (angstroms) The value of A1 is 36.4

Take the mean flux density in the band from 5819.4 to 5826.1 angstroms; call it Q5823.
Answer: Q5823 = 37.1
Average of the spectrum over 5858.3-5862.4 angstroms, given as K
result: 33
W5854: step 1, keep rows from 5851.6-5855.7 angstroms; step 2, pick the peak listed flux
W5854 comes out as 33.45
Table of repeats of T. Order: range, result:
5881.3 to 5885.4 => 25.3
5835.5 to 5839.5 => 37.4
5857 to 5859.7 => 31.4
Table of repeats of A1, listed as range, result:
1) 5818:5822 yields 36.5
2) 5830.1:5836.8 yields 37.5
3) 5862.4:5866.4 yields 32.7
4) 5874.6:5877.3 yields 31.2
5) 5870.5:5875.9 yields 32.1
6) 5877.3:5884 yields 27.9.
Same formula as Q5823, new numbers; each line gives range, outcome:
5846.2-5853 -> 34.5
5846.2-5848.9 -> 35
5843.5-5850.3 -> 35.1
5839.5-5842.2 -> 36.3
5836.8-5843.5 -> 36.5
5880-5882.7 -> 27.4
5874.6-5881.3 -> 29.8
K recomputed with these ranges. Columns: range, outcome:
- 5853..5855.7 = 32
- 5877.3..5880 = 29.4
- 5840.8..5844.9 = 35.7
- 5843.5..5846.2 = 35.3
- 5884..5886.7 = 21.9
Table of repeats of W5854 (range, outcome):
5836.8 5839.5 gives 37.5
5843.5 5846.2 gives 35.39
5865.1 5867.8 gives 31.94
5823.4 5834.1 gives 37.77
